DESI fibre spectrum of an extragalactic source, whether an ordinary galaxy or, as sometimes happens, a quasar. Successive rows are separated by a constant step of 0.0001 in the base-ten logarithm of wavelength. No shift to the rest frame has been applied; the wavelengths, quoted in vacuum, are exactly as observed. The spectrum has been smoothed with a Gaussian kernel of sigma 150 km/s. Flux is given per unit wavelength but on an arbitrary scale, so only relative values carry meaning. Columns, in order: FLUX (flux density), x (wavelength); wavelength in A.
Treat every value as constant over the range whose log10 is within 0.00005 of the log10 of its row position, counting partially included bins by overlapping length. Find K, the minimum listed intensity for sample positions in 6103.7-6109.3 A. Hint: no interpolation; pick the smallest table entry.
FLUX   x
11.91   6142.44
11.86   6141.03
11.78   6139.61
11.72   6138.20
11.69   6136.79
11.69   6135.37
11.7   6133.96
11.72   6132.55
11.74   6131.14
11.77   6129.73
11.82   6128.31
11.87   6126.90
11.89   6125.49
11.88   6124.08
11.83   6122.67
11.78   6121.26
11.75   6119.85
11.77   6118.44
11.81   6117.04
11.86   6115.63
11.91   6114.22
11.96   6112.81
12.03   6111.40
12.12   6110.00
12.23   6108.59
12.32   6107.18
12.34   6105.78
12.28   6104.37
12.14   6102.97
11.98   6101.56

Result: 12.23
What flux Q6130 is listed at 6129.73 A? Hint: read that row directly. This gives 11.77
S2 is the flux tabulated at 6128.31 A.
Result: 11.82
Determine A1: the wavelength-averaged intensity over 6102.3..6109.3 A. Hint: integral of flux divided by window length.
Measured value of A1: 12.3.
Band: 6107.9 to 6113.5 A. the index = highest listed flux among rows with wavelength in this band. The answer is 12.23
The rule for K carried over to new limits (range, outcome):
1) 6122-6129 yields 11.82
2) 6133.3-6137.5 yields 11.69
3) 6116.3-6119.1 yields 11.77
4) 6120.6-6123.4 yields 11.78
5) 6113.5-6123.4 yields 11.75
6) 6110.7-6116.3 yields 11.86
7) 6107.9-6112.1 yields 12.03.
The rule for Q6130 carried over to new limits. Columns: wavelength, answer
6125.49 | 11.89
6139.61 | 11.78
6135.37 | 11.69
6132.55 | 11.72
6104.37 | 12.28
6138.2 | 11.72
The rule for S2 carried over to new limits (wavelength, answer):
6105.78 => 12.34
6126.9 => 11.87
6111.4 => 12.03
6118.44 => 11.77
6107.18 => 12.32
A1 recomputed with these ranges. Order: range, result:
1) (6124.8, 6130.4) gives 11.8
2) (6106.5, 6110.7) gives 12.2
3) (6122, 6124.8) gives 11.9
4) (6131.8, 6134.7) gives 11.7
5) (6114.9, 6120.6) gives 11.8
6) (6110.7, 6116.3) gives 11.9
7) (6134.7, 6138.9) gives 11.7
